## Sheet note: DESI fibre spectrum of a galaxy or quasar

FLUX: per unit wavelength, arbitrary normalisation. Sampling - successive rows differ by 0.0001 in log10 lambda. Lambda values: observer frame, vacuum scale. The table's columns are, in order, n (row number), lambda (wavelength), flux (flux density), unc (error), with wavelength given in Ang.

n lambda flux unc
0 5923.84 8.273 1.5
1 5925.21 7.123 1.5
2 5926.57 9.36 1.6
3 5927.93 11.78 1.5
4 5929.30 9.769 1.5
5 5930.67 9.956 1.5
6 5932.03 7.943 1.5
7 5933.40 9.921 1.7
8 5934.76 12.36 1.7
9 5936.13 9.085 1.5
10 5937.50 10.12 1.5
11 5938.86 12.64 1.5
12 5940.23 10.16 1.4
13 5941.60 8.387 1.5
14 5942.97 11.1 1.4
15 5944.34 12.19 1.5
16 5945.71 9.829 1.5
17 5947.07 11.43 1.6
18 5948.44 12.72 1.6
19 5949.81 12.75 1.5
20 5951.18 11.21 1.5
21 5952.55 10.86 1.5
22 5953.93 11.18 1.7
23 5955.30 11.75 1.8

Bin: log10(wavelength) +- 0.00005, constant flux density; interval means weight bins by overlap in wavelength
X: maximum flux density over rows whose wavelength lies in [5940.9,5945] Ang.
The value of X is 12.19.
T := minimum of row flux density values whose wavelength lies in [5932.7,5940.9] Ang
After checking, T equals 9.085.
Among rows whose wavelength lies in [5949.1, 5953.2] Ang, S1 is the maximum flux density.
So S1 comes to 12.75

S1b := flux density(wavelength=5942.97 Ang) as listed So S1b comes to 11.1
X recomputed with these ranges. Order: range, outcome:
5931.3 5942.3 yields 12.64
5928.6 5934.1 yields 9.956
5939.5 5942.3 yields 10.16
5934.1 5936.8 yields 12.36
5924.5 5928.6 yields 11.78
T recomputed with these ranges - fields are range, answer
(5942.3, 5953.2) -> 9.829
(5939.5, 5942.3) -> 8.387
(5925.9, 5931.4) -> 9.36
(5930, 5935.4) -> 7.943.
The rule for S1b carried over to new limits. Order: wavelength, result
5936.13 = 9.085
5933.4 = 9.921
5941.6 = 8.387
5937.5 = 10.12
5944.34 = 12.19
